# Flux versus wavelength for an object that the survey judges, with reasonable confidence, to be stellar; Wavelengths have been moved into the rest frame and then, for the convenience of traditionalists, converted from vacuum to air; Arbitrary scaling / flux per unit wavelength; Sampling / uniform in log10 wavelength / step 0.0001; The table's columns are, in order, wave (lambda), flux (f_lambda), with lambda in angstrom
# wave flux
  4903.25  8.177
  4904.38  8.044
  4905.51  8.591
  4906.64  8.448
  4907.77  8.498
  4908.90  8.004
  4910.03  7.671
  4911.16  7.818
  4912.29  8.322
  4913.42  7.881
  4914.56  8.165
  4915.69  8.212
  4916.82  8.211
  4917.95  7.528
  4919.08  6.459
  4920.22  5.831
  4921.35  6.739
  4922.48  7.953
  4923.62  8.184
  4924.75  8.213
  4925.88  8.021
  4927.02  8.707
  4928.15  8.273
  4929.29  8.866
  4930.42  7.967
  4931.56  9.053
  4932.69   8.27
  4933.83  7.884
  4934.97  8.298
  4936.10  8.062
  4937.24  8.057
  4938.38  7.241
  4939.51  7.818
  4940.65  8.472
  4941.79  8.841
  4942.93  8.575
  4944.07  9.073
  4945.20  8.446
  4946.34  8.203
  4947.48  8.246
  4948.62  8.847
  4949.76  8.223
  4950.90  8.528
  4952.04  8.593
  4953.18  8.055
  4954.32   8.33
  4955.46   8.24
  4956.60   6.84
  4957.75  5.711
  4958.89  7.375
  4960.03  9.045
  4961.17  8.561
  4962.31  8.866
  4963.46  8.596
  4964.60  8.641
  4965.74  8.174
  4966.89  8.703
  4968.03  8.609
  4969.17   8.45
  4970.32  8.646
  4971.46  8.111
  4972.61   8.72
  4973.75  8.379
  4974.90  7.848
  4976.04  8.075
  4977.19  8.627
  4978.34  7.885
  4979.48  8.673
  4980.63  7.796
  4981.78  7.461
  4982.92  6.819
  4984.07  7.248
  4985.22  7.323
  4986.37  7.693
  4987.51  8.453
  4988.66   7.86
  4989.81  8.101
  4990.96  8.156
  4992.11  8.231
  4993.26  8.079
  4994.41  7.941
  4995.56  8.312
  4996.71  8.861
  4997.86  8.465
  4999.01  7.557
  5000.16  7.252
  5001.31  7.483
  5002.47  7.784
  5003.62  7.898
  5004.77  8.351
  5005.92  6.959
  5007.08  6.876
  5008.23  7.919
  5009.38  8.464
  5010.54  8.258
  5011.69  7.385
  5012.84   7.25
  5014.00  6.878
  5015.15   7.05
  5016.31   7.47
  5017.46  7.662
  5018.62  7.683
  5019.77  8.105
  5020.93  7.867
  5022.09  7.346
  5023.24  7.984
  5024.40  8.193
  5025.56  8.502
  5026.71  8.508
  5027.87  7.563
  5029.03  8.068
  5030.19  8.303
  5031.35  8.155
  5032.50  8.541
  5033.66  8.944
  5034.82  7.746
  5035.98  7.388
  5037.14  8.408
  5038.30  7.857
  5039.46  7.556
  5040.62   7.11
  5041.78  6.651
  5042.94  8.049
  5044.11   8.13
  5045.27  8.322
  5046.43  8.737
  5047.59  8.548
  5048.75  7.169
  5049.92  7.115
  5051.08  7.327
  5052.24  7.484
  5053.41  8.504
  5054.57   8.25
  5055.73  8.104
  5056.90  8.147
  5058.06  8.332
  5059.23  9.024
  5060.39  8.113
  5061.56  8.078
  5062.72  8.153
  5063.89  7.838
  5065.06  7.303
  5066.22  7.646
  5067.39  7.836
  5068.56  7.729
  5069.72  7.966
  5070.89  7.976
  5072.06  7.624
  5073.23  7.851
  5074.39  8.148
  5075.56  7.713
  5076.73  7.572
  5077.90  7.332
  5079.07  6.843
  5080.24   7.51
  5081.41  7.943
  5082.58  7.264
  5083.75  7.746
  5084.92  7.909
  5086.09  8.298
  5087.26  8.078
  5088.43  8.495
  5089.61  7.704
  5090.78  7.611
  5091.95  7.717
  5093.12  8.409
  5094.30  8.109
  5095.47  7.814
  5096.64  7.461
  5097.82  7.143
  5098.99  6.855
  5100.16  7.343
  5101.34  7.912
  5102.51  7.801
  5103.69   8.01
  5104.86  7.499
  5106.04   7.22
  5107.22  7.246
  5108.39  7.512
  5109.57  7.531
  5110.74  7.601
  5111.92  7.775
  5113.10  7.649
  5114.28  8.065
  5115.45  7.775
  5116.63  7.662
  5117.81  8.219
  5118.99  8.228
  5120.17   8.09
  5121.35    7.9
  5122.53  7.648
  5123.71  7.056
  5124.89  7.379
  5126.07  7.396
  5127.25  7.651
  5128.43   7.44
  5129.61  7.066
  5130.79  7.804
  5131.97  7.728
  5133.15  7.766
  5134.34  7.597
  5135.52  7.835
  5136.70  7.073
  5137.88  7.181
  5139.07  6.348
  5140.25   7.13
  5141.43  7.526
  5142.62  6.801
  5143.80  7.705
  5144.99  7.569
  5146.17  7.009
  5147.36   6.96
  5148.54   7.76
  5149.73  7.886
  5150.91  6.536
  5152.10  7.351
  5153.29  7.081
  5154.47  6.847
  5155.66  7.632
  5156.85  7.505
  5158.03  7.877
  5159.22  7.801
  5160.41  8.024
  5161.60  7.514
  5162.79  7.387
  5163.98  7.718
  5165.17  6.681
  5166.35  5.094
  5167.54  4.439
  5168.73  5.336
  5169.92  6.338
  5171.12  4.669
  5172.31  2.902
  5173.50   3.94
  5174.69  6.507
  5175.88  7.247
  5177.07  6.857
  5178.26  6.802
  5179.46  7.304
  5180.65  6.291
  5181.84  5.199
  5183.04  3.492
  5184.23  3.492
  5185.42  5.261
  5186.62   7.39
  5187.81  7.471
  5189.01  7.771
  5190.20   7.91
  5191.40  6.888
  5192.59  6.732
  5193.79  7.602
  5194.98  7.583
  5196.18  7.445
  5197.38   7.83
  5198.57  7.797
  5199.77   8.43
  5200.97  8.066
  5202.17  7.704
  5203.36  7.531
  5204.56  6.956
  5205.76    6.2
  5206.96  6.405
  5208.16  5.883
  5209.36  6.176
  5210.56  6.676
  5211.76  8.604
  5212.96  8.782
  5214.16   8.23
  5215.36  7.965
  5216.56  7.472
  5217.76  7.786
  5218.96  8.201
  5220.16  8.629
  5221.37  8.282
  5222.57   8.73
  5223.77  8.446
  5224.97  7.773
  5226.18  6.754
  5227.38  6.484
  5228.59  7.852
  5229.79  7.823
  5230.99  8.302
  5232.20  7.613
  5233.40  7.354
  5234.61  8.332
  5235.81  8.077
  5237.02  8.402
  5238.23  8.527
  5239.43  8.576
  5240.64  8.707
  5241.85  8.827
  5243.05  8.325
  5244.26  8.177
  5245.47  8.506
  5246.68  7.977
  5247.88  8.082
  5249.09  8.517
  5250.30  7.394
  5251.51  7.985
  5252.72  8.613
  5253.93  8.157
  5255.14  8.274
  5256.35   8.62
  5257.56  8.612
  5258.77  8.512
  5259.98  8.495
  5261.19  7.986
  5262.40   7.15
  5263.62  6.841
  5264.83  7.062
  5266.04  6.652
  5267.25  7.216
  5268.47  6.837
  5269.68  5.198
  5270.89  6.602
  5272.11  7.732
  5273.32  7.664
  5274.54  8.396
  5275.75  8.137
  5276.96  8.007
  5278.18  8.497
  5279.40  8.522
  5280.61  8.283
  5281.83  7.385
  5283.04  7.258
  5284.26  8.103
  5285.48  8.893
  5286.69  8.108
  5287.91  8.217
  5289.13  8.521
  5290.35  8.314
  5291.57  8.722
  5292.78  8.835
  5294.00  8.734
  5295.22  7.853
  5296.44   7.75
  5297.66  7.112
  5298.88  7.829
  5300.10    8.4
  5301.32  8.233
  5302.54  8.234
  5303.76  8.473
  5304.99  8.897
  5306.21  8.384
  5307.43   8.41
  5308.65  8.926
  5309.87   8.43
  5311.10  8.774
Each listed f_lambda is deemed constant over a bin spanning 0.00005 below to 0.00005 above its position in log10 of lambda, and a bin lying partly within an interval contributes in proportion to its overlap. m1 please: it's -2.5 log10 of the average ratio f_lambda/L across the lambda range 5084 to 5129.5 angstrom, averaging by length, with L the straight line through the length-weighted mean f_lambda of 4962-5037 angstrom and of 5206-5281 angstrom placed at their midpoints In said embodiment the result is 0.03 mag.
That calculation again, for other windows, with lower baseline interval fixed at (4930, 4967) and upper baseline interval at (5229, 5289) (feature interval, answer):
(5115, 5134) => 0.06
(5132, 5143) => 0.11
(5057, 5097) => 0.03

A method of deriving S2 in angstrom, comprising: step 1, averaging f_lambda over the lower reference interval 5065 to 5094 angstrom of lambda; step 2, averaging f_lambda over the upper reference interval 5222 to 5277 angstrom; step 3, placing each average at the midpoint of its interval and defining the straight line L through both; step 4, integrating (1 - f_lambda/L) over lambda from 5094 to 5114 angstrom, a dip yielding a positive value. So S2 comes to 0.6 angstrom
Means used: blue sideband 7.78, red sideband 7.87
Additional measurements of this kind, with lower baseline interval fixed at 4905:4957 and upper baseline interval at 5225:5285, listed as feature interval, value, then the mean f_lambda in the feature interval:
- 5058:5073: 0.1 angstrom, 7.95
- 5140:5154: 1.2 angstrom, 7.28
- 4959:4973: -0.8 angstrom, 8.55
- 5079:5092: 0.3 angstrom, 7.8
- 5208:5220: 0.3 angstrom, 7.68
